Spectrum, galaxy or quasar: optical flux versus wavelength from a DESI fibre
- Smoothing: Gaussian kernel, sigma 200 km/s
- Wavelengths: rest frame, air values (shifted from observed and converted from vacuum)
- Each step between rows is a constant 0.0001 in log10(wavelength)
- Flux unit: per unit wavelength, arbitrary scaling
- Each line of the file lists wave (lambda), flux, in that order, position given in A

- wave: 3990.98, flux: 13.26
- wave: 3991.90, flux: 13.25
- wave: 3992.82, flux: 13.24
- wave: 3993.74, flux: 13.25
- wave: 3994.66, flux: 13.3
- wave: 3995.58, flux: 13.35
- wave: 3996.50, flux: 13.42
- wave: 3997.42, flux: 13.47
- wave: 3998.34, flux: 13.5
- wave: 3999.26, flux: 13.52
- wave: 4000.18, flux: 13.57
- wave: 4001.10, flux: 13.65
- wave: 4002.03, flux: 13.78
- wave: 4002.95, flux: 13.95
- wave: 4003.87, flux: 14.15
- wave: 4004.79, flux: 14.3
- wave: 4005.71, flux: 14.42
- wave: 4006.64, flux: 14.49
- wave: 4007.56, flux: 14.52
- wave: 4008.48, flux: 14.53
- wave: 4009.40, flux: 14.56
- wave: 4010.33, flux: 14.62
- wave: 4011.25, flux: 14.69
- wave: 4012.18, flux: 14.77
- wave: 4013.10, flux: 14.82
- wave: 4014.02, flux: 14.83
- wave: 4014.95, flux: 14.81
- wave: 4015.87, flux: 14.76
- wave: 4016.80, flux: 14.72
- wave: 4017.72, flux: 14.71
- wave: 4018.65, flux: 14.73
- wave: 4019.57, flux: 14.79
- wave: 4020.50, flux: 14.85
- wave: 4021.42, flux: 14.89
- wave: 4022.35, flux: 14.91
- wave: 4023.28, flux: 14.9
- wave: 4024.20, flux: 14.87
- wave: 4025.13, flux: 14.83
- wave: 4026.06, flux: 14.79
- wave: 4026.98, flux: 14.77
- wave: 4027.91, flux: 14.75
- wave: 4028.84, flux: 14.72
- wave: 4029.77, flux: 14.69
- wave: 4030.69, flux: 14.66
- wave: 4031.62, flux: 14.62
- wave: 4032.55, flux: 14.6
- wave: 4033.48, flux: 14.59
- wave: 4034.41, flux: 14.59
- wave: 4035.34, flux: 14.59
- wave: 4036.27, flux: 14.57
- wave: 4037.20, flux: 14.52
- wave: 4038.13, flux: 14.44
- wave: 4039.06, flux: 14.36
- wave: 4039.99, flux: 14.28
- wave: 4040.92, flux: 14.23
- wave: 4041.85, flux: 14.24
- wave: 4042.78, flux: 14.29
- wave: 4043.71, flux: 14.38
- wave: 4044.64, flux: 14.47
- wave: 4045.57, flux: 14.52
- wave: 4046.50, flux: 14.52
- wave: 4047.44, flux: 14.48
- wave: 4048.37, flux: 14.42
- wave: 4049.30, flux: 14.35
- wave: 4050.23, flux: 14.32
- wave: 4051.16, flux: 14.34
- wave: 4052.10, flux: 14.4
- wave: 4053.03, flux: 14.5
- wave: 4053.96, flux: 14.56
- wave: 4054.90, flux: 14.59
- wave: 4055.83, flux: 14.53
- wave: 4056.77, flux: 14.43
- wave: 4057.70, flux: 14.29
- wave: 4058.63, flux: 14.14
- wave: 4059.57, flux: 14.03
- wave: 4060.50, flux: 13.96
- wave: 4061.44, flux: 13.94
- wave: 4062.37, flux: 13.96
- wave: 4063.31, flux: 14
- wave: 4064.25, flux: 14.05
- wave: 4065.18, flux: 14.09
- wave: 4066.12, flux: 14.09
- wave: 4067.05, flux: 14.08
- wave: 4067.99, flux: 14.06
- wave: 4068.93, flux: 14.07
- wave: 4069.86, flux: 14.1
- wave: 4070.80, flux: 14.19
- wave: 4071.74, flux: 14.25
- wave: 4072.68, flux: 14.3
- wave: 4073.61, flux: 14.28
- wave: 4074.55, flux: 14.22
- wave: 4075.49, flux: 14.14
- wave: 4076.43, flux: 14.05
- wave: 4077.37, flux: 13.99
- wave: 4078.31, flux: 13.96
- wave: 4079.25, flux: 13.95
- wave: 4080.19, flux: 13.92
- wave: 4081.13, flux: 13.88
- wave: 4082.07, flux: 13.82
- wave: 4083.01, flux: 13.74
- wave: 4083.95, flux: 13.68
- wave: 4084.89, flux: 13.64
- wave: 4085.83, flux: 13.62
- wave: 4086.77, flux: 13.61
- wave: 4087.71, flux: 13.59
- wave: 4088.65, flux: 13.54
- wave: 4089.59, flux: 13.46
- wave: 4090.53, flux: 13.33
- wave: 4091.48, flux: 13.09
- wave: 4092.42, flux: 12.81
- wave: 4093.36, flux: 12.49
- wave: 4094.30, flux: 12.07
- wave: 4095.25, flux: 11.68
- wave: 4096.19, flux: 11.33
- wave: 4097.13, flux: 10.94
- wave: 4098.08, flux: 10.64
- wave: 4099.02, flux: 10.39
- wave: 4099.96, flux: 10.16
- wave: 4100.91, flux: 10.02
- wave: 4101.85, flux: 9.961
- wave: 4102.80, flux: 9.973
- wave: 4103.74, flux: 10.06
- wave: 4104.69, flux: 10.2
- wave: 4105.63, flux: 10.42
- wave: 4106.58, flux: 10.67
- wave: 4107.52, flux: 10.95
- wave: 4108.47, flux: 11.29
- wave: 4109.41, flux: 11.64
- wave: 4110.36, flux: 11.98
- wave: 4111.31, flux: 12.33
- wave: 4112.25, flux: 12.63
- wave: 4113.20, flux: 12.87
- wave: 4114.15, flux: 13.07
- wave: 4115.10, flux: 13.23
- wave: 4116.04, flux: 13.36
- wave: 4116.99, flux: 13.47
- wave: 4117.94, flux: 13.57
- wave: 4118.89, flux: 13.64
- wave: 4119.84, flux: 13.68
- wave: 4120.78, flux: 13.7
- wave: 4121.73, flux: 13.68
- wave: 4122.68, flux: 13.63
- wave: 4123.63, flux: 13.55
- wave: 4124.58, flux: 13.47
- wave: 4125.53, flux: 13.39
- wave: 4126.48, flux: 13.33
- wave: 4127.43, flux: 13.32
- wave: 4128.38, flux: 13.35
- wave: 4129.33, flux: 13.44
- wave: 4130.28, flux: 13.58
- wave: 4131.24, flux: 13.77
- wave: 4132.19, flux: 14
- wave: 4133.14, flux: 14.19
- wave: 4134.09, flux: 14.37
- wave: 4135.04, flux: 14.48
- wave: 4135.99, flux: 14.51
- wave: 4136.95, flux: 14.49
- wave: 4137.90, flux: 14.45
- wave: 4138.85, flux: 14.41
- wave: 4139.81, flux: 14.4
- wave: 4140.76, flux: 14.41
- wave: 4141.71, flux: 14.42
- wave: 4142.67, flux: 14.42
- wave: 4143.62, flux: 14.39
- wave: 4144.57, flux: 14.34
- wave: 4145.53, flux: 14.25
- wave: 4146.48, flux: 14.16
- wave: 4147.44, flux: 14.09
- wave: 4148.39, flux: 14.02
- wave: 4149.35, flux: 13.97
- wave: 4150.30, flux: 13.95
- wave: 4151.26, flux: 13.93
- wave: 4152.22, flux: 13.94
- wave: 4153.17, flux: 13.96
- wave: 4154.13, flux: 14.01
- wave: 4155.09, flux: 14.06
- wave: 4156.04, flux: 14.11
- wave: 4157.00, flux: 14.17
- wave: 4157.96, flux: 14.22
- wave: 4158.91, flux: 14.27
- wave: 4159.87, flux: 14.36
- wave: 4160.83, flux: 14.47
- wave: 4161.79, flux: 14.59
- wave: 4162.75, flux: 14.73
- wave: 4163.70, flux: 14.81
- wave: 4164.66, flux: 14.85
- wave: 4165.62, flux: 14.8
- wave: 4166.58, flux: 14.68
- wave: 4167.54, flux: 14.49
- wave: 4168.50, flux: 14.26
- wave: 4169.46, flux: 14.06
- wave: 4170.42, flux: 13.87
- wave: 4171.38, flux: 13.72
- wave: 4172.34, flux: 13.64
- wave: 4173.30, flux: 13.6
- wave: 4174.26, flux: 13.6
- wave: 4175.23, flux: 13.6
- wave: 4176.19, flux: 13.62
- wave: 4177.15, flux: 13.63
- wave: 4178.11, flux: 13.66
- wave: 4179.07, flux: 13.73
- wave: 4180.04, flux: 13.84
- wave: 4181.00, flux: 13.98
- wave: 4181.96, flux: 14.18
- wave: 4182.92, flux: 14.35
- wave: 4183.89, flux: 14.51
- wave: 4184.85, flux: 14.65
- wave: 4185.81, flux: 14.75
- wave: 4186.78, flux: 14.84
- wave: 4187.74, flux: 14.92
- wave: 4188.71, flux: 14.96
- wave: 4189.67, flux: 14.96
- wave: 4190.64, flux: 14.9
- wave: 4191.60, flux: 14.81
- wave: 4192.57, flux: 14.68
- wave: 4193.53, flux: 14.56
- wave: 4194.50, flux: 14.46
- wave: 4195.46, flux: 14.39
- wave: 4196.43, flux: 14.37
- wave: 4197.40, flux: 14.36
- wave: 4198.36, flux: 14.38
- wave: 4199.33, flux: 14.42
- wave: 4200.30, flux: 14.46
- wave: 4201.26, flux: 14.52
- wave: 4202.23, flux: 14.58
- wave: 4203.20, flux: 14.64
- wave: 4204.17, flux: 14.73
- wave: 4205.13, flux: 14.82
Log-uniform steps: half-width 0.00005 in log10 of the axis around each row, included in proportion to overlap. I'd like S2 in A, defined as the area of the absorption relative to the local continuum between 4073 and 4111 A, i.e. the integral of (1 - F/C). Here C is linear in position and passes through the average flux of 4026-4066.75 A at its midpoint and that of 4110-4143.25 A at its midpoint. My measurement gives 4.4 A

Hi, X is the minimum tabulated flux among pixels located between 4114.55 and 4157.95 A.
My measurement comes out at 13.23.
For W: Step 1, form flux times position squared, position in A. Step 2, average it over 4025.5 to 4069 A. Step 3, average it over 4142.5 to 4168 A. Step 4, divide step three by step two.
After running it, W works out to 1.0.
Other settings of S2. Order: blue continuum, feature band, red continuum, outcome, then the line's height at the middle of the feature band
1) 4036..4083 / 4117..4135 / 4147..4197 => 0.7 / 14.2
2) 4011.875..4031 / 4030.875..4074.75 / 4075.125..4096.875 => -0.7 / 14.1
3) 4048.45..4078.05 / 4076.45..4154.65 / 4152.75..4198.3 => 6.3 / 14.2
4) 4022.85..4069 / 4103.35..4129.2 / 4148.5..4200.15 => 3.1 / 14.3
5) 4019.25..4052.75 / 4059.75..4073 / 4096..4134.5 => -0.3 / 13.7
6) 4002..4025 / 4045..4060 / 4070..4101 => -0.7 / 13.8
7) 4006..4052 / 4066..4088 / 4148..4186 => 0.7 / 14.4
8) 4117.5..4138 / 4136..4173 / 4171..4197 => -0.7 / 14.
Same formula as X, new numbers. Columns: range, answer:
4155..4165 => 14.06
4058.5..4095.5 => 11.68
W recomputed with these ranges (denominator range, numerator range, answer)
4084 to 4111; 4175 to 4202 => 1.28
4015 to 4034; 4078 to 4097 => 0.92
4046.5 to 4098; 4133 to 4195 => 1.08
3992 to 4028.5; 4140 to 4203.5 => 1.08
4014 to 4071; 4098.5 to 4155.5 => 0.95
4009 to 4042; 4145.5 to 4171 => 1.04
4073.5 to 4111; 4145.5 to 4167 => 1.19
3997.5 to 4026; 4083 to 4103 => 0.87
